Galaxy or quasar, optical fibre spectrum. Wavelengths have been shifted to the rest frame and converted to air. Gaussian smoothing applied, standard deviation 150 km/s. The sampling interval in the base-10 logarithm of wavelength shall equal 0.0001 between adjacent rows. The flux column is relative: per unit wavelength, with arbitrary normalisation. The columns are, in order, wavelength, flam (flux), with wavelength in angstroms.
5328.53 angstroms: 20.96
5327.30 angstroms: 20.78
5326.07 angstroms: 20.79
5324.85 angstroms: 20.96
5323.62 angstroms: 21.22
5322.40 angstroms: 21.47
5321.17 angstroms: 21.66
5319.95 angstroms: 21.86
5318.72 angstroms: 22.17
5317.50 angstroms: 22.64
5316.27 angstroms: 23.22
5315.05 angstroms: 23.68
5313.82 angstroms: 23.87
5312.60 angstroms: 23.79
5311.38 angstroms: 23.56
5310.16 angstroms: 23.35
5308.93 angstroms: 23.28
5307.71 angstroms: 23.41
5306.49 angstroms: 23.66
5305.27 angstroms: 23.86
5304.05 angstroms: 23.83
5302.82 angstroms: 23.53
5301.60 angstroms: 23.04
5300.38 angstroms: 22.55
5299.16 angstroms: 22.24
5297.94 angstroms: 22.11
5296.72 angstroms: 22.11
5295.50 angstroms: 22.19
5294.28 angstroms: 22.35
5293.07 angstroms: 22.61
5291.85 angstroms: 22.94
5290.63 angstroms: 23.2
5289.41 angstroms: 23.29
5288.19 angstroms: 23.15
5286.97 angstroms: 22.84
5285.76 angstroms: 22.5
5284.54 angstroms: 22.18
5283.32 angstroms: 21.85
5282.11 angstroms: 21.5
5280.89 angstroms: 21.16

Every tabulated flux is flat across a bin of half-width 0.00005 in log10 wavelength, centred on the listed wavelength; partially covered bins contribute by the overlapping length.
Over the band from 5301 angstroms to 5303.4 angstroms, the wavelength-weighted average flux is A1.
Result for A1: 23.3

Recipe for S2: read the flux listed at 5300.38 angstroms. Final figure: 22.55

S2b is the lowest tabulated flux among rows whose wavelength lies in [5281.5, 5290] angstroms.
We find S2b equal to 21.5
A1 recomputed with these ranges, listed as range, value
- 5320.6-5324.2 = 21.5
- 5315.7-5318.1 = 22.9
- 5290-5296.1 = 22.7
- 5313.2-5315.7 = 23.8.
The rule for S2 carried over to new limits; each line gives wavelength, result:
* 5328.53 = 20.96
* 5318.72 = 22.17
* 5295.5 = 22.19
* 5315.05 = 23.68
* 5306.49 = 23.66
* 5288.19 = 23.15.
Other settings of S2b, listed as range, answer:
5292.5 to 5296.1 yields 22.19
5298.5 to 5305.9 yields 22.24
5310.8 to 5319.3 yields 22.17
